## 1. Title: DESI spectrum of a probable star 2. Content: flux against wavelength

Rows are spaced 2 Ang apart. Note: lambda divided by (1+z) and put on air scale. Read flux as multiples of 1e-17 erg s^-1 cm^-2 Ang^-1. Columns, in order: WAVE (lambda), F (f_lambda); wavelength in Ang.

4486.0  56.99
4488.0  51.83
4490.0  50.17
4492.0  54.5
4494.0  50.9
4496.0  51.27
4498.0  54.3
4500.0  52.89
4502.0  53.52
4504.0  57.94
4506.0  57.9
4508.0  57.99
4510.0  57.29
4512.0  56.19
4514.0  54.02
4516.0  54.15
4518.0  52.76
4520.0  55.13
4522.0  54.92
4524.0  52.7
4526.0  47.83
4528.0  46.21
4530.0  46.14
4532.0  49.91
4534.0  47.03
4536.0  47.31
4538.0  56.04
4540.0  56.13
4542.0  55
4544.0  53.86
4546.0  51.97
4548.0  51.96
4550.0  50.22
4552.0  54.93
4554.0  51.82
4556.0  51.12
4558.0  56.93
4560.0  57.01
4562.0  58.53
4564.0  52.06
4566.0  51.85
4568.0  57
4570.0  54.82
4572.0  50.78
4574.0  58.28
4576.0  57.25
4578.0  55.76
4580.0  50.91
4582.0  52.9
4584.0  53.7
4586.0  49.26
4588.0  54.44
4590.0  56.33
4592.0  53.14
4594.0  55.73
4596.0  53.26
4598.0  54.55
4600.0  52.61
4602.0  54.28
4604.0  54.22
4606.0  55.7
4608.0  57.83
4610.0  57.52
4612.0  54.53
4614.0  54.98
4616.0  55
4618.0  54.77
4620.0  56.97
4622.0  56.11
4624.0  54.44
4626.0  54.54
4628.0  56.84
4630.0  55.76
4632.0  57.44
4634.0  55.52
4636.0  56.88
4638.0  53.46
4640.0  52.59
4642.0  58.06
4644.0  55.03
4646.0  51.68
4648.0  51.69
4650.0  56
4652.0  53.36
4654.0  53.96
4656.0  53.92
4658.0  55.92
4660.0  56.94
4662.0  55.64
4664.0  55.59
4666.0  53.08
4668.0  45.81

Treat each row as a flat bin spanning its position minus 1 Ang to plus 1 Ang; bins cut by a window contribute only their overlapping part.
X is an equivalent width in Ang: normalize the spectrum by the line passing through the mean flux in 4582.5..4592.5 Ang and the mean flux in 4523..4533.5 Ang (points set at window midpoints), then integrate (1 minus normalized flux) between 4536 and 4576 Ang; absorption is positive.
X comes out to -2.7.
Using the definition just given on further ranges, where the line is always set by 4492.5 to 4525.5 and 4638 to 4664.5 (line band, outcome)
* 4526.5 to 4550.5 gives 1.6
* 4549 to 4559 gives 0.3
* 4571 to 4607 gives 0.3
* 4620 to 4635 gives -0.4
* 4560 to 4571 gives -0.1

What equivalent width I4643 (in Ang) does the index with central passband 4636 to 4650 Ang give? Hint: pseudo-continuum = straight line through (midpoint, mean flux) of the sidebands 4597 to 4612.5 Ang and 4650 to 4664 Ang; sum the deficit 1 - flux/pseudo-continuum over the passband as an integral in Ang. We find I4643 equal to 0.25 Ang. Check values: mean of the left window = 55.2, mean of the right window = 55.1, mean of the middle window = 54.1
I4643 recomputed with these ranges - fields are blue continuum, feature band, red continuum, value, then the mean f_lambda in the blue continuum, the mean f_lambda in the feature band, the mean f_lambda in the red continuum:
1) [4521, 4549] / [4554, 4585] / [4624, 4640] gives -1.0 Ang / 51.2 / 54.5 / 55.5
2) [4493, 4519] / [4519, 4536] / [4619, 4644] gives 1.6 Ang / 54.7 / 49.8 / 55.7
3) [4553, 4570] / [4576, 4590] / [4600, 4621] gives 0.4 Ang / 54.6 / 53.4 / 55.4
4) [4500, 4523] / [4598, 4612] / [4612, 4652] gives 0.0 Ang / 55.5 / 55.2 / 55.1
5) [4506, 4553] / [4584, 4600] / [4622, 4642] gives 0.2 Ang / 52.7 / 53.7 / 55.5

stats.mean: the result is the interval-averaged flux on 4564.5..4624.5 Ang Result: 54.6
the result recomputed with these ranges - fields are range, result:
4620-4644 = 55.6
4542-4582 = 54.1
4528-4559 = 51.8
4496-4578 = 53.6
